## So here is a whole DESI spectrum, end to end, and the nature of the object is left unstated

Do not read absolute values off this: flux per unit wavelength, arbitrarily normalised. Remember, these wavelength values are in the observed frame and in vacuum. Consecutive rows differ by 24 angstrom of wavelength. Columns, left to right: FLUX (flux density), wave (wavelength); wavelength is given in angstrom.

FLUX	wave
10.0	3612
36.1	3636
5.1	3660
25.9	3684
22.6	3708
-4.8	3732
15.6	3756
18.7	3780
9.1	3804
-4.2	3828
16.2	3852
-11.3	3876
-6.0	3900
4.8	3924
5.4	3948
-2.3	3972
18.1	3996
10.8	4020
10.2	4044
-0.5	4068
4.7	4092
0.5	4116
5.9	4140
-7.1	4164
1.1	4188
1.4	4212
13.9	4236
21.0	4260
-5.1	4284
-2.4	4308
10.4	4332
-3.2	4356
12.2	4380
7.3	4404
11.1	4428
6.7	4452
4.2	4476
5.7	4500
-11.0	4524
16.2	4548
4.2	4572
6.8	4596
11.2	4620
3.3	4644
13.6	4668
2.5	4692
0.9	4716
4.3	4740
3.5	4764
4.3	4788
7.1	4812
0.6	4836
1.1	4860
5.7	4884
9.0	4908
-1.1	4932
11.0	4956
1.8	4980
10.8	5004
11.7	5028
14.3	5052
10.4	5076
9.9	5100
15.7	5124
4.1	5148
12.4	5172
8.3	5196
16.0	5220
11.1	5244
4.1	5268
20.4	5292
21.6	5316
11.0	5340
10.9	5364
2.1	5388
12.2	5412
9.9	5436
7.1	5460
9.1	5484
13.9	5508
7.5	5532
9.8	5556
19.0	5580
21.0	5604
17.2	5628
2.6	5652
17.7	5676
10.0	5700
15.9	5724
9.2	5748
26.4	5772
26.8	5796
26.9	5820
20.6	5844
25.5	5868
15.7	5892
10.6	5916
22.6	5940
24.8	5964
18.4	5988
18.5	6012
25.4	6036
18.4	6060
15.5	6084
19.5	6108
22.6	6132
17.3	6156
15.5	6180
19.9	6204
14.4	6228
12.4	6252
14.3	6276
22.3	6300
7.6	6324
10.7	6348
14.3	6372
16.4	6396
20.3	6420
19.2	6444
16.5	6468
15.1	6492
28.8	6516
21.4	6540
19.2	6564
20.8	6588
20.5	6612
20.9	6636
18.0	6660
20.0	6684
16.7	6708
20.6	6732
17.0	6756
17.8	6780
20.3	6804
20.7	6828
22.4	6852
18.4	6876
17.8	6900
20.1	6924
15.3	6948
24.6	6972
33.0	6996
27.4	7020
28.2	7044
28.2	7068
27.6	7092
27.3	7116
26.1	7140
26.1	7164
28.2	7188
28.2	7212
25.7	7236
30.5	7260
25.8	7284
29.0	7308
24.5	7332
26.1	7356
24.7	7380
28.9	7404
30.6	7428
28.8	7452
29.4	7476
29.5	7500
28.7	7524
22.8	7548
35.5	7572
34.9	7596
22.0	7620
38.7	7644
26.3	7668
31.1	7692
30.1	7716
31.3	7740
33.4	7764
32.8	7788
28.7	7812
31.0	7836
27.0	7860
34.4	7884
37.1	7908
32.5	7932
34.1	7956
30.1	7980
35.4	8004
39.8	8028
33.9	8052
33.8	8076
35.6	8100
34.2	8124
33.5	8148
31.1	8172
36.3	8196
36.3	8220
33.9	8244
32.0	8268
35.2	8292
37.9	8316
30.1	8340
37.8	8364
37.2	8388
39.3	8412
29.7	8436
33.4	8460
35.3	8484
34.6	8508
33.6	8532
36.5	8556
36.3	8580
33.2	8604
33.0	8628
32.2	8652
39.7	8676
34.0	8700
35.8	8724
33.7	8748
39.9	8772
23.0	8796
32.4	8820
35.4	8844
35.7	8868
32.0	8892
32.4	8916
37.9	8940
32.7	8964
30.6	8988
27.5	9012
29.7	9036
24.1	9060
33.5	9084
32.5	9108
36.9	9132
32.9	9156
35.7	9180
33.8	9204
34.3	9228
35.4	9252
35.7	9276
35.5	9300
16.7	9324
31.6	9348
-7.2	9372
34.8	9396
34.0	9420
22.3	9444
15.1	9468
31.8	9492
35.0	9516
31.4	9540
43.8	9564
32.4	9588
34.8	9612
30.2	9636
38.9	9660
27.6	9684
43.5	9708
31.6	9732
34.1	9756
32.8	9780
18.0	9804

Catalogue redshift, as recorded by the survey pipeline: 0.75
